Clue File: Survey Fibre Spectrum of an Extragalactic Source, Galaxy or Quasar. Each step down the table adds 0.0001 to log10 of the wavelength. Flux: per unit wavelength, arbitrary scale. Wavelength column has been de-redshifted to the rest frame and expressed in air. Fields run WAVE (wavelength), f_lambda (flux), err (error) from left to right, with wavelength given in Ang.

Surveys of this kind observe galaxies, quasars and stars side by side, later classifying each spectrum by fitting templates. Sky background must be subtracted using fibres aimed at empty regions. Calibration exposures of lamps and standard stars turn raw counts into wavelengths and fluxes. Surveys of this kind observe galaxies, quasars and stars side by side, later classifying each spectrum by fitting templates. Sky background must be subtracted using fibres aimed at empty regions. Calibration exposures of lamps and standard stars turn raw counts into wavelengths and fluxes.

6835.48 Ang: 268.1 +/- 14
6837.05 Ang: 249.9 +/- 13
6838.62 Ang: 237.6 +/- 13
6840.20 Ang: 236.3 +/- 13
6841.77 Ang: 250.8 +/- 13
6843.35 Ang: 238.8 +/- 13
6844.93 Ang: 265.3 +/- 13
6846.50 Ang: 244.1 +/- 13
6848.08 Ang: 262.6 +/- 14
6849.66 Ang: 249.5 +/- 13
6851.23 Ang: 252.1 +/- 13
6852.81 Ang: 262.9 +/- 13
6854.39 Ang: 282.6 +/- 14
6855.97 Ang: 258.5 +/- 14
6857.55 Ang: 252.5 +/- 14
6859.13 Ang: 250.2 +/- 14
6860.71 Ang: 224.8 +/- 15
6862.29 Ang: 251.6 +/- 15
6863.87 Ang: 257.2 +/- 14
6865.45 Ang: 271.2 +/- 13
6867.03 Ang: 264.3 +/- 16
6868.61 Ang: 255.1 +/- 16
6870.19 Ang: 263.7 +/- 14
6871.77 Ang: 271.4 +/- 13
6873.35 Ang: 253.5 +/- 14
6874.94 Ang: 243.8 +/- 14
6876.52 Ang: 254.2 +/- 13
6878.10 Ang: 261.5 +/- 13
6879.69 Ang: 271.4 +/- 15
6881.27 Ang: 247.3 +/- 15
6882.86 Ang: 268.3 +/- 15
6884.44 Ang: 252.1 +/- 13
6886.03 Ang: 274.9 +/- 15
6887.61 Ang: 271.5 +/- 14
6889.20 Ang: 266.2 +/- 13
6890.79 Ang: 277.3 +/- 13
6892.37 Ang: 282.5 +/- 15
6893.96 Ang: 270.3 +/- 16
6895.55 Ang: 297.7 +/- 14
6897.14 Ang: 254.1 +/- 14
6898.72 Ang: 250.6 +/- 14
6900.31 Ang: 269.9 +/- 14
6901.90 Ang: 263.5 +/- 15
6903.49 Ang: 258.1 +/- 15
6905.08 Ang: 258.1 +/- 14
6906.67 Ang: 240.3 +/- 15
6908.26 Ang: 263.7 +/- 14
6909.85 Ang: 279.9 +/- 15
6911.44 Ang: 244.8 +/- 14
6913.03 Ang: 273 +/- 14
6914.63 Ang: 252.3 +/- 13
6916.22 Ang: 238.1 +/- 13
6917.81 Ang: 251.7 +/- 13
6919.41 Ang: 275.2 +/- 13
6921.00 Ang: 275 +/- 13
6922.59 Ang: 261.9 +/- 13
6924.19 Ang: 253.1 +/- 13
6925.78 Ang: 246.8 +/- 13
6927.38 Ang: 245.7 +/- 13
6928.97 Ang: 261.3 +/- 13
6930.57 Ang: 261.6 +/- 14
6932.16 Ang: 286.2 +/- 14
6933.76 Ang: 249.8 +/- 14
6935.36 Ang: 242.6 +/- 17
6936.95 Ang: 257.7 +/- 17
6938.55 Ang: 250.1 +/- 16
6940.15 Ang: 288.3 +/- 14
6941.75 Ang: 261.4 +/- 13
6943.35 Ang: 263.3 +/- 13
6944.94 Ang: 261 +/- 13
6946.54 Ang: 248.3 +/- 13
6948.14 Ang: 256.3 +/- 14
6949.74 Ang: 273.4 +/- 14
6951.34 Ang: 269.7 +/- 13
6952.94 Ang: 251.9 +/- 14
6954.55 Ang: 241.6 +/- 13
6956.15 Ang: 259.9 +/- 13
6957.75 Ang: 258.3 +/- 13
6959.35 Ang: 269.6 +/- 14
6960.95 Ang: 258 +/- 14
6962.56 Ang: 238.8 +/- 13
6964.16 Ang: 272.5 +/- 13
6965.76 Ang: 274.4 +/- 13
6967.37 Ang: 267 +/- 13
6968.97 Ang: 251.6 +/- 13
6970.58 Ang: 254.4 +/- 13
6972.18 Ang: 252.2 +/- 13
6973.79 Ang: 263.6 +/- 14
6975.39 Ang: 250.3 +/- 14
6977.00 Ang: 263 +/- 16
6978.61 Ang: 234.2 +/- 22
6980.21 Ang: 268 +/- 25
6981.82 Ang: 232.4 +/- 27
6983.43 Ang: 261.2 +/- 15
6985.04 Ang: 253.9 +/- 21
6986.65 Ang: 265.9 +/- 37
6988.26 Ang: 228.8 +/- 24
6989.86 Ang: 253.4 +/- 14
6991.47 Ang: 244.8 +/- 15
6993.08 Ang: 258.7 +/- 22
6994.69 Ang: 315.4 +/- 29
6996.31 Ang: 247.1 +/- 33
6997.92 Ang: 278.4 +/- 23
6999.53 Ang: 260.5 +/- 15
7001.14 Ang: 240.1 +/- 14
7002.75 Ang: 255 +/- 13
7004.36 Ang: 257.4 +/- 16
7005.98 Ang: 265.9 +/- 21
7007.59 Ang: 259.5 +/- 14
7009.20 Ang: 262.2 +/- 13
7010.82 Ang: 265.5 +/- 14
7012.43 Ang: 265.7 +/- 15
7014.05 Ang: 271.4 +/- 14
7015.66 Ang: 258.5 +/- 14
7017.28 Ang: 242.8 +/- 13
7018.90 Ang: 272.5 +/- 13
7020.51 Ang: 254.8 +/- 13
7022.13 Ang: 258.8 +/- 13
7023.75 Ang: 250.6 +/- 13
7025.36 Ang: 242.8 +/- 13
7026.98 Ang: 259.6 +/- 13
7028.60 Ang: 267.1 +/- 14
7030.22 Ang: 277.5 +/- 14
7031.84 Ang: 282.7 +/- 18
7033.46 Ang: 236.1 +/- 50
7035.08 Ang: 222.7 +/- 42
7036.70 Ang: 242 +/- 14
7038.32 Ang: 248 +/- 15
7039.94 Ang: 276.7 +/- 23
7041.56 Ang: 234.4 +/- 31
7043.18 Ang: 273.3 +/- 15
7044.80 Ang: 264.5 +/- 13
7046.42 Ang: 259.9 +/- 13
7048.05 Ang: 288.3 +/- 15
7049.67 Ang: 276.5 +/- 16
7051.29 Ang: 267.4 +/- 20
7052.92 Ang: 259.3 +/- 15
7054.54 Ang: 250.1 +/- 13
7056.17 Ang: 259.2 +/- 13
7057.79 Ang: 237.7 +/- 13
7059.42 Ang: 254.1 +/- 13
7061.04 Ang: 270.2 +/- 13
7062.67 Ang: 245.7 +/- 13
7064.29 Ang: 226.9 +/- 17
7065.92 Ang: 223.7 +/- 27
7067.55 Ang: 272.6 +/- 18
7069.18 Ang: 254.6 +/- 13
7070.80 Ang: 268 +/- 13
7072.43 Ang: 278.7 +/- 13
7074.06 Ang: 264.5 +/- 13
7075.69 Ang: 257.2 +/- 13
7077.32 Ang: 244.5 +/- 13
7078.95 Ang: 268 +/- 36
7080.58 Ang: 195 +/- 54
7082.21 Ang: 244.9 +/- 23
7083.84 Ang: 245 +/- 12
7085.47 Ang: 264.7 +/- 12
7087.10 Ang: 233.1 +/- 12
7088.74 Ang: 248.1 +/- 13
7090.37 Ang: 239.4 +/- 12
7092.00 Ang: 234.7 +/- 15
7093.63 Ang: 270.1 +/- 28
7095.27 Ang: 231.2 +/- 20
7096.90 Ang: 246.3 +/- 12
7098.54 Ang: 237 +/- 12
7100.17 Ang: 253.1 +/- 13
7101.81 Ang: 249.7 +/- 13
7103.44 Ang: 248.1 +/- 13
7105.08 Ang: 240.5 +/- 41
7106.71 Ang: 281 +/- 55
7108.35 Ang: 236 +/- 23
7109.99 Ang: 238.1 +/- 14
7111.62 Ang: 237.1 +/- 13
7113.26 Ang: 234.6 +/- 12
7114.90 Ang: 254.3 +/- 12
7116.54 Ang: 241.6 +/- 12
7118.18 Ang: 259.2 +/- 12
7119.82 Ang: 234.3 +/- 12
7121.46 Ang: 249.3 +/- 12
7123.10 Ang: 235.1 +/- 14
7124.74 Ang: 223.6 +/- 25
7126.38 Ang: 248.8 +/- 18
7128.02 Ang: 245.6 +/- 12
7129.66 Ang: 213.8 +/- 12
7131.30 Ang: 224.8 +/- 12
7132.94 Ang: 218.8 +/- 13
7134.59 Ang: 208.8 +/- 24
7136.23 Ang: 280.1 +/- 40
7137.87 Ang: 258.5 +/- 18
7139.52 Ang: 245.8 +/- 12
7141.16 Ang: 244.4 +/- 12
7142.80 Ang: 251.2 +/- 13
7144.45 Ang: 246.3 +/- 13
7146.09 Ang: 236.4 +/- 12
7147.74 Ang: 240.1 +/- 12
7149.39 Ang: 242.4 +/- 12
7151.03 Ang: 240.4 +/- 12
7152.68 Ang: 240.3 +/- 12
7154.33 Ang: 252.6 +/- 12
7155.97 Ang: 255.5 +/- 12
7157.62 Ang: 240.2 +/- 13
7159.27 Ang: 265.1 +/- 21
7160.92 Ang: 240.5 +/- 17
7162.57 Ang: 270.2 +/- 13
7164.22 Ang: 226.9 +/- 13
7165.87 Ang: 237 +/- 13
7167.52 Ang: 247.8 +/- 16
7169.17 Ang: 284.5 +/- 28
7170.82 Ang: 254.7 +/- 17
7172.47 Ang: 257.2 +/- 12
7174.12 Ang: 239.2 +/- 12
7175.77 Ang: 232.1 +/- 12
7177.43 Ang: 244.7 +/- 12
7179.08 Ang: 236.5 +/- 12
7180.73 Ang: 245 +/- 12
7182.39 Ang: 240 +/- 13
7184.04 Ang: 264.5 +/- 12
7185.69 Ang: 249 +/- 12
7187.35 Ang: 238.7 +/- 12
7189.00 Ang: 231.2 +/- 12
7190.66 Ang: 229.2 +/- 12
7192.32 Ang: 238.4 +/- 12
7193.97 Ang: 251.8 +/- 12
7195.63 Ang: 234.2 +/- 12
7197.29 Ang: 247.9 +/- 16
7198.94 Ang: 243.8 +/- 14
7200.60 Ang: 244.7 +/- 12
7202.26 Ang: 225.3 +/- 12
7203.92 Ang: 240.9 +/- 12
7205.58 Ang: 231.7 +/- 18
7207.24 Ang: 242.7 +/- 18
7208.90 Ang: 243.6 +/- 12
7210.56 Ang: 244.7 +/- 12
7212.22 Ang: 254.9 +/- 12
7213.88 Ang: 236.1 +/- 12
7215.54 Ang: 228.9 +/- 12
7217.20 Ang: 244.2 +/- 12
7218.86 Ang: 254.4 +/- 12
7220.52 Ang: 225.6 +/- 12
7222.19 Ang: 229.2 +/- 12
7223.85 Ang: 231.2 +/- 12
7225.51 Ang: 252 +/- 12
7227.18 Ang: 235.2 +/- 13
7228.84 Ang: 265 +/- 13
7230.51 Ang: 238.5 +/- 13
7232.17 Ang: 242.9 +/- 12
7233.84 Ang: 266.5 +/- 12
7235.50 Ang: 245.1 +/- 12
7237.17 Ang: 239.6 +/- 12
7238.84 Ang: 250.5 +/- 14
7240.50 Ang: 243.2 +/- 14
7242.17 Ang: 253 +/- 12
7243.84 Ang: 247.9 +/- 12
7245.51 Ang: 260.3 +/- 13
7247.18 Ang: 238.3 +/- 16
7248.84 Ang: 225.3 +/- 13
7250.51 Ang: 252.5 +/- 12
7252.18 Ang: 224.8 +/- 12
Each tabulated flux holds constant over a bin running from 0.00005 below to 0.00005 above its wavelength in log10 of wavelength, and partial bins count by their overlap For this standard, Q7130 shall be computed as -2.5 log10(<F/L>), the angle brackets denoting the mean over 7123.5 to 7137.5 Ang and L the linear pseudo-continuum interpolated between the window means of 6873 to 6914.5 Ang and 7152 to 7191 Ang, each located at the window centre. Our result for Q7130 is 0.07 mag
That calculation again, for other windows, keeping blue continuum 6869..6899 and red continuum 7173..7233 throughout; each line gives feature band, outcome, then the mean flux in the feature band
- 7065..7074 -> -0.04 mag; 259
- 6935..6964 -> 0.00 mag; 259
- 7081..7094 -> 0.02 mag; 245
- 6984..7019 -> -0.02 mag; 260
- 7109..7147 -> 0.03 mag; 240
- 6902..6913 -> 0.02 mag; 259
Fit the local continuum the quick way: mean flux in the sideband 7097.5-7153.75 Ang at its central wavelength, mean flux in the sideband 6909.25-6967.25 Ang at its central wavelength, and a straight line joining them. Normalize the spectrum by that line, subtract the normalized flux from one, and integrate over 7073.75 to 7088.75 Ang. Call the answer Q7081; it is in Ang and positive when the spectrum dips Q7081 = 0.0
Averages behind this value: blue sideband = 260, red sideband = 242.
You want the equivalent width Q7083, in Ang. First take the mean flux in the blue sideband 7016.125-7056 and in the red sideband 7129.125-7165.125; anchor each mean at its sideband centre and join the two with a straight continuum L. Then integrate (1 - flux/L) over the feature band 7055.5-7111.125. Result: 0.7 Ang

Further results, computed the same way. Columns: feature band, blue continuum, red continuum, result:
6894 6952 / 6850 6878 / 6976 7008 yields -0.8 Ang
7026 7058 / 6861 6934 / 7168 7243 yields -0.8 Ang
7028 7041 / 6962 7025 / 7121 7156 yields -0.1 Ang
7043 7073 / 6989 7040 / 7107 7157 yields -0.8 Ang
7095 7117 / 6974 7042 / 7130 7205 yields 0.3 Ang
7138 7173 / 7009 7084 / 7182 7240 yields -0.2 Ang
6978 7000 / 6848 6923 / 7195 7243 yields -0.2 Ang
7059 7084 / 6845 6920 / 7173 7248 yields -0.1 Ang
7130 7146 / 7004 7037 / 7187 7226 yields 0.3 Ang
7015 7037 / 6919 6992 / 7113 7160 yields -0.3 Ang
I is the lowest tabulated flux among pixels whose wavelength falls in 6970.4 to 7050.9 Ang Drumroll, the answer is 222.7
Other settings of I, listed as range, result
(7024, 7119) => 195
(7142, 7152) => 236.4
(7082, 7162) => 208.8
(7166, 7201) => 229.2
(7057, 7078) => 223.7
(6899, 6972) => 238.1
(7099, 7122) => 234.3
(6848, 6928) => 224.8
